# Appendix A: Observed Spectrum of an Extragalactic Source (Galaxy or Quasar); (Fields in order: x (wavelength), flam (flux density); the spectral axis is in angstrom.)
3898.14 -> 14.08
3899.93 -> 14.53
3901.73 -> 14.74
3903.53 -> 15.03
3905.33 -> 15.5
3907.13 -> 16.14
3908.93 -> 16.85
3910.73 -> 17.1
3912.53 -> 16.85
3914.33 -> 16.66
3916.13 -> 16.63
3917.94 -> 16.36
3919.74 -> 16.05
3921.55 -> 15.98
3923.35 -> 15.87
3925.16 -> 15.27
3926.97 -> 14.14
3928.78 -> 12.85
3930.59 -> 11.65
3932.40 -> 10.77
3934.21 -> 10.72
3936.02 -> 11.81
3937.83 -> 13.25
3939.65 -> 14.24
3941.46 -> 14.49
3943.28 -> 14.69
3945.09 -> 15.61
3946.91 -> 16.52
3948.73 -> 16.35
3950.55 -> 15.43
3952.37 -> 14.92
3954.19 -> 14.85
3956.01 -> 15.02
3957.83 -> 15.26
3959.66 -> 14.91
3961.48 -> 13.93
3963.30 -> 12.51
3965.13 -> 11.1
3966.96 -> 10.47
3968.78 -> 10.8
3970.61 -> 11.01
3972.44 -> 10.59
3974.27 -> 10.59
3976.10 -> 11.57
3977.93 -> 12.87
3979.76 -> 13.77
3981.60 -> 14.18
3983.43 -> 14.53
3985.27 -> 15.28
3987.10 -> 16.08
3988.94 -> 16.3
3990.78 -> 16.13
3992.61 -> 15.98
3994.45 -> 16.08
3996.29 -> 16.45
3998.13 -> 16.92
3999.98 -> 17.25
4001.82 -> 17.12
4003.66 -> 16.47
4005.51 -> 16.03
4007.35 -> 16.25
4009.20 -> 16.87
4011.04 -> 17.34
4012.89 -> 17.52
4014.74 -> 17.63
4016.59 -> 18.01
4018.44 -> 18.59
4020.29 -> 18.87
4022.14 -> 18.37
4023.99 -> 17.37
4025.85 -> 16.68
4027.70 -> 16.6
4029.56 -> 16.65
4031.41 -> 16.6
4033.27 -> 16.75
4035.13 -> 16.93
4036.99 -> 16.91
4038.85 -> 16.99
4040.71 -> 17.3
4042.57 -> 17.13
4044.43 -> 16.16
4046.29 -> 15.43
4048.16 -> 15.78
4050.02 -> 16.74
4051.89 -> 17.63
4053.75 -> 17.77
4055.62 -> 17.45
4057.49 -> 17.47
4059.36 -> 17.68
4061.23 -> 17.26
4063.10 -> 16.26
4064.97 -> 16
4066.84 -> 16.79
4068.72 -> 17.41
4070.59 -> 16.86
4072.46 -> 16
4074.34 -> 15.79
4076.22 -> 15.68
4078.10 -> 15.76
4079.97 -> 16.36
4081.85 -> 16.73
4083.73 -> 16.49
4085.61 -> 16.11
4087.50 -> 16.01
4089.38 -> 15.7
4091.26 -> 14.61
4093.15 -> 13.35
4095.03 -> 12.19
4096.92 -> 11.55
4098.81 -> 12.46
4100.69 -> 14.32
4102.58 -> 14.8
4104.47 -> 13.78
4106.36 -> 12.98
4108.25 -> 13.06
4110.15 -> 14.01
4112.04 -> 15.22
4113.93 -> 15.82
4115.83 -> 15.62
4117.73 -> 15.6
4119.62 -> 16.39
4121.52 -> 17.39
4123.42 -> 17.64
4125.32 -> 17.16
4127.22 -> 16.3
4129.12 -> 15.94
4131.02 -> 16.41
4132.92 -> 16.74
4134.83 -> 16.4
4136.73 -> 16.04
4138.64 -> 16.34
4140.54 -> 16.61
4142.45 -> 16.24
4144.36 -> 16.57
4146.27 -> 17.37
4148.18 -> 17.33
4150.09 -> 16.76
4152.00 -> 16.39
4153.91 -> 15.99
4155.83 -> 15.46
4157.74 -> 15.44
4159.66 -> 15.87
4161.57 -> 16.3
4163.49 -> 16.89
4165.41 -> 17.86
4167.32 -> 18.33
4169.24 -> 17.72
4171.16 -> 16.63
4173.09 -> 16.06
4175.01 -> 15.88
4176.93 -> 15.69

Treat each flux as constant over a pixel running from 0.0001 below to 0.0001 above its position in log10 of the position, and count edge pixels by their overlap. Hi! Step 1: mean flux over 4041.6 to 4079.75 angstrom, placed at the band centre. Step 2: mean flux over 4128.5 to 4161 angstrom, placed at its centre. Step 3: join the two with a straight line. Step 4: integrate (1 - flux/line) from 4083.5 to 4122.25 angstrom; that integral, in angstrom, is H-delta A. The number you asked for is 4.5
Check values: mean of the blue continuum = 16.7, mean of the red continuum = 16.4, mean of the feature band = 14.6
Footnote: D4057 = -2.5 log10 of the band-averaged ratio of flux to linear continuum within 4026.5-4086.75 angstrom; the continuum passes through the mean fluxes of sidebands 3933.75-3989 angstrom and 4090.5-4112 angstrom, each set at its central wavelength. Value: -0.23 mag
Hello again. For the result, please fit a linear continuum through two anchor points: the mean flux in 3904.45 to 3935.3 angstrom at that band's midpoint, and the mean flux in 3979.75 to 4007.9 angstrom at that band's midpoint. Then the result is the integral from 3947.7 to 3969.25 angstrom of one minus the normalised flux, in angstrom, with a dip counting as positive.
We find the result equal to 2.28 angstrom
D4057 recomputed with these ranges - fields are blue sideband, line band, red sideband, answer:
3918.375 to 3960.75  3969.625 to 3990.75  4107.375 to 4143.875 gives 0.102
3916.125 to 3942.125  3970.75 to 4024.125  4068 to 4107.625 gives -0.103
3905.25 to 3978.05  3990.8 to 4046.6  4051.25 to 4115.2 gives -0.145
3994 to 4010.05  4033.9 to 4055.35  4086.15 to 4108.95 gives -0.099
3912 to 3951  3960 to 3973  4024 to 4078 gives 0.289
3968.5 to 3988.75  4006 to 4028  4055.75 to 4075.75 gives -0.192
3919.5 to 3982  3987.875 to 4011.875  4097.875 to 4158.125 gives -0.171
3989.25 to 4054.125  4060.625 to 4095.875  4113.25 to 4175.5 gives 0.060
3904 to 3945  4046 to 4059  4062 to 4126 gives -0.121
